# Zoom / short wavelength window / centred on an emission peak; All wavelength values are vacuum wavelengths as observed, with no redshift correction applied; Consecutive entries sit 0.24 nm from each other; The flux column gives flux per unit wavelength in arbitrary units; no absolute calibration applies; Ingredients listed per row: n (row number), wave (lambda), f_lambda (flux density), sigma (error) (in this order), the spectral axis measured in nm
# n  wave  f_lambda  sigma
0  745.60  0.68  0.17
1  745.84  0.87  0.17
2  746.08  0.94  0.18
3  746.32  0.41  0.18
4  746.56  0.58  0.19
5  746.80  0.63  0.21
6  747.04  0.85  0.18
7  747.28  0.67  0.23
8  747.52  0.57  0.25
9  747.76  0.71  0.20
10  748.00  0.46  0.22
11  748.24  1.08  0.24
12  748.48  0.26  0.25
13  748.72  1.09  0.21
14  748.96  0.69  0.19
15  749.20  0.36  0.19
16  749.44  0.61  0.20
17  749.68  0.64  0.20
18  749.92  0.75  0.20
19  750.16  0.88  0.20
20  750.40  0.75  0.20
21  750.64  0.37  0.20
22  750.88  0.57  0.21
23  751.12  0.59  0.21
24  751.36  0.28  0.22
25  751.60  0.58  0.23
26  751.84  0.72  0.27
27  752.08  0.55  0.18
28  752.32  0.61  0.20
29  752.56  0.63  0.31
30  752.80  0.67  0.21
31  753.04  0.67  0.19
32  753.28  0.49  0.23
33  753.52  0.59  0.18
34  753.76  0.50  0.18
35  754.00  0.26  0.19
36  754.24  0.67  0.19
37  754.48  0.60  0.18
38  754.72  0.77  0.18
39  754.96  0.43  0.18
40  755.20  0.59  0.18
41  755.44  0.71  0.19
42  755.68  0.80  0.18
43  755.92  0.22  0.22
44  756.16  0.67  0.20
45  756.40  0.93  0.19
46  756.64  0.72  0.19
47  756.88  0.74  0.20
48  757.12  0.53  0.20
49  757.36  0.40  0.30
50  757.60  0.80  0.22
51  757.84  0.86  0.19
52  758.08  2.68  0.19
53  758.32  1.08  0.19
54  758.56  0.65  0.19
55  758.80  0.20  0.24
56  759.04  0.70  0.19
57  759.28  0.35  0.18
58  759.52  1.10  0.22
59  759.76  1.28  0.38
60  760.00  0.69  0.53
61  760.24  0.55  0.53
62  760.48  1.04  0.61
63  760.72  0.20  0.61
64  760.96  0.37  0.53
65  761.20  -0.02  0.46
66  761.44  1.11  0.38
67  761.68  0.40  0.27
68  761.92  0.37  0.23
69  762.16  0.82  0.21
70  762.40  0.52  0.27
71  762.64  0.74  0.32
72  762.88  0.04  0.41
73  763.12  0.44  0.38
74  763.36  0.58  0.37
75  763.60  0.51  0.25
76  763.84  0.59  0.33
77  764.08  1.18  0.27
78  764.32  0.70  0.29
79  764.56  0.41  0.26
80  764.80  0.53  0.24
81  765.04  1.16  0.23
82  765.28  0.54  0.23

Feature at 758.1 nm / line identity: [S II]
